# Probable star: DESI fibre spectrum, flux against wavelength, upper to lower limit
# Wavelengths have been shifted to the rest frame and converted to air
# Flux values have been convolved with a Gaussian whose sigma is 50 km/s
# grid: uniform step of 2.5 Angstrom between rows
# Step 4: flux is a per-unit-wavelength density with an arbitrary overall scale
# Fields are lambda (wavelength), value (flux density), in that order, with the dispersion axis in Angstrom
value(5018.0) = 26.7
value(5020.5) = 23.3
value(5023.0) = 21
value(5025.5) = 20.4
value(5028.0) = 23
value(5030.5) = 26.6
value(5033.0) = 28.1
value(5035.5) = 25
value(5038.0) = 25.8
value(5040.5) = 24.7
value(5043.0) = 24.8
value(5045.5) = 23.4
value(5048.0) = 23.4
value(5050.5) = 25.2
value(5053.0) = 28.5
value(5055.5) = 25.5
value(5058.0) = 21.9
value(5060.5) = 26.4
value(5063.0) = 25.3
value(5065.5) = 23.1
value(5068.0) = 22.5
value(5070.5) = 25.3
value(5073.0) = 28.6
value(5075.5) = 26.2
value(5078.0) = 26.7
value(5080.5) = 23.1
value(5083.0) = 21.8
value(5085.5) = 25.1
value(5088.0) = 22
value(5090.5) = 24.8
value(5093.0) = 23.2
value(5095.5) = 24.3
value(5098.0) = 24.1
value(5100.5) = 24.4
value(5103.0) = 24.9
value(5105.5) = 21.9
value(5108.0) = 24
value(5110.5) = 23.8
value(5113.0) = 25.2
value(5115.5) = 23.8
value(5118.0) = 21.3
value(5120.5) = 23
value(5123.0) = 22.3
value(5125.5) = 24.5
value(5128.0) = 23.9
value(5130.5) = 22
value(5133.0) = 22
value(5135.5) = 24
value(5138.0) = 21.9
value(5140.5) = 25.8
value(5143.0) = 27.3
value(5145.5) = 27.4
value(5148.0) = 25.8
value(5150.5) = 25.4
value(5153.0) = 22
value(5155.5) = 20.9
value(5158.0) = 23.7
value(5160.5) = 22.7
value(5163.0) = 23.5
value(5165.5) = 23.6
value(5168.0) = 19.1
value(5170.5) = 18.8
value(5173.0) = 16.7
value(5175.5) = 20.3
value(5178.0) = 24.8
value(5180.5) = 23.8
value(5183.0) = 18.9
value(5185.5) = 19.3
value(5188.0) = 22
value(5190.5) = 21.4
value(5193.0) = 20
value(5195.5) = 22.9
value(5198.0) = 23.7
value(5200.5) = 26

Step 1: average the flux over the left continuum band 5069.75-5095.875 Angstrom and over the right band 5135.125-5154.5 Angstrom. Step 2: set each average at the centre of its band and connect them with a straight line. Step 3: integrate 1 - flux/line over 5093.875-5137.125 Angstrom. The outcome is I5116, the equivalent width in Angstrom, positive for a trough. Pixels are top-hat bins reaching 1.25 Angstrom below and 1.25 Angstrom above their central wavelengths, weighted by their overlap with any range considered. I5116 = 2.3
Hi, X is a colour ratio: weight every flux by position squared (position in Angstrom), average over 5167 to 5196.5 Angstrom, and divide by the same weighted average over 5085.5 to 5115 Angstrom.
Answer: 0.9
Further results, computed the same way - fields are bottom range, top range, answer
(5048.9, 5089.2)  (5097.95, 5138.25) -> 0.96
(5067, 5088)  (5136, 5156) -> 1.02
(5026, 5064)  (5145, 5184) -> 0.93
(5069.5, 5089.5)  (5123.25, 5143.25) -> 0.97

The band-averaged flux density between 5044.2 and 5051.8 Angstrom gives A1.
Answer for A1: 24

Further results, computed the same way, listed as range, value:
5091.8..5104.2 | 24.2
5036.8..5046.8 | 24.7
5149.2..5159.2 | 23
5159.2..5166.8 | 23.2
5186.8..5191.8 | 21.7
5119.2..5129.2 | 23.4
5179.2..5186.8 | 20.7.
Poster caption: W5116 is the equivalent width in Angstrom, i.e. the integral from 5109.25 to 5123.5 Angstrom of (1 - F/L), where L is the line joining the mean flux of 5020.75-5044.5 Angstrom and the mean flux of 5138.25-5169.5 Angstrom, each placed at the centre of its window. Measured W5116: 0.4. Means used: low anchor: 24.3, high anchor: 23.8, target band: 23.3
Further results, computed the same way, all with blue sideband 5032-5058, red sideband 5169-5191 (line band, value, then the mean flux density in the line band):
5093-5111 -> -0.4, 23.9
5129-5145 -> -1.4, 24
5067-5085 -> -0.6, 24.9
